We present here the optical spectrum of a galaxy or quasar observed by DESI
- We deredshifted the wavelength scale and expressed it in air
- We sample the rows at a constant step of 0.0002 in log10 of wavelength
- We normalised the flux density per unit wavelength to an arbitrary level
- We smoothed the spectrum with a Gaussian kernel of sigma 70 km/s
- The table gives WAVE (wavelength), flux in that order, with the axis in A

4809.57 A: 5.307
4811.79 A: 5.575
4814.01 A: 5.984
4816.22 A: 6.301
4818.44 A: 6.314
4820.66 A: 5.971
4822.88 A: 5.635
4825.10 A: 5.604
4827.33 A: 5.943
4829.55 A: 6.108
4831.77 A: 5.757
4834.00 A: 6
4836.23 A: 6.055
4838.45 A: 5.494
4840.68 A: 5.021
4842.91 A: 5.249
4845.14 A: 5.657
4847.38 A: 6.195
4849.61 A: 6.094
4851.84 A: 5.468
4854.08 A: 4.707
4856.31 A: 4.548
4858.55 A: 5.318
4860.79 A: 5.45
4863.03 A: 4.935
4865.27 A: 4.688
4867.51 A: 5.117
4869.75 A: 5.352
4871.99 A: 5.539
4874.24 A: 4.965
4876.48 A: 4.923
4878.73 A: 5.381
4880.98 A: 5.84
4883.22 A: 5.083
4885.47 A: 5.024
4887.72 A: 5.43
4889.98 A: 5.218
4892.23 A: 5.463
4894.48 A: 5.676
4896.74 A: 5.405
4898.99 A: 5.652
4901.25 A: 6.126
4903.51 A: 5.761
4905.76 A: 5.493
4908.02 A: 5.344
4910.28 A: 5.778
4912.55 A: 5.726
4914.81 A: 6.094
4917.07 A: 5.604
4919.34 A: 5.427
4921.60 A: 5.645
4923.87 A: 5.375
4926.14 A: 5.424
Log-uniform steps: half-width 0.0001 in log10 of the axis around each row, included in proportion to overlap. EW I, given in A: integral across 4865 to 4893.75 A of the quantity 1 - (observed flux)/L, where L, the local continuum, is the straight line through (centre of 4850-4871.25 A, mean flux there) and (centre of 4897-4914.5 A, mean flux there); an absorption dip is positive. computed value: 0.54 A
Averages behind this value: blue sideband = 5.11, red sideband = 5.7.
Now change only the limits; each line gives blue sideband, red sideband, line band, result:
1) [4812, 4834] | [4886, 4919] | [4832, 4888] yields 4.3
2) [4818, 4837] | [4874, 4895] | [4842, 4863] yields 1.0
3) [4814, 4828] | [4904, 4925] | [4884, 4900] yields 0.8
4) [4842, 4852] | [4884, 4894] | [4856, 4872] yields 1.3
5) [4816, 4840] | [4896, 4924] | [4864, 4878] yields 1.6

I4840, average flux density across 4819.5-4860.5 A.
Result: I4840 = 5.6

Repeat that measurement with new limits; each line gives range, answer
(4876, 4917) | 5.54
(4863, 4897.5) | 5.26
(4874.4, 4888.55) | 5.26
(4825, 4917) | 5.48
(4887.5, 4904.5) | 5.6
